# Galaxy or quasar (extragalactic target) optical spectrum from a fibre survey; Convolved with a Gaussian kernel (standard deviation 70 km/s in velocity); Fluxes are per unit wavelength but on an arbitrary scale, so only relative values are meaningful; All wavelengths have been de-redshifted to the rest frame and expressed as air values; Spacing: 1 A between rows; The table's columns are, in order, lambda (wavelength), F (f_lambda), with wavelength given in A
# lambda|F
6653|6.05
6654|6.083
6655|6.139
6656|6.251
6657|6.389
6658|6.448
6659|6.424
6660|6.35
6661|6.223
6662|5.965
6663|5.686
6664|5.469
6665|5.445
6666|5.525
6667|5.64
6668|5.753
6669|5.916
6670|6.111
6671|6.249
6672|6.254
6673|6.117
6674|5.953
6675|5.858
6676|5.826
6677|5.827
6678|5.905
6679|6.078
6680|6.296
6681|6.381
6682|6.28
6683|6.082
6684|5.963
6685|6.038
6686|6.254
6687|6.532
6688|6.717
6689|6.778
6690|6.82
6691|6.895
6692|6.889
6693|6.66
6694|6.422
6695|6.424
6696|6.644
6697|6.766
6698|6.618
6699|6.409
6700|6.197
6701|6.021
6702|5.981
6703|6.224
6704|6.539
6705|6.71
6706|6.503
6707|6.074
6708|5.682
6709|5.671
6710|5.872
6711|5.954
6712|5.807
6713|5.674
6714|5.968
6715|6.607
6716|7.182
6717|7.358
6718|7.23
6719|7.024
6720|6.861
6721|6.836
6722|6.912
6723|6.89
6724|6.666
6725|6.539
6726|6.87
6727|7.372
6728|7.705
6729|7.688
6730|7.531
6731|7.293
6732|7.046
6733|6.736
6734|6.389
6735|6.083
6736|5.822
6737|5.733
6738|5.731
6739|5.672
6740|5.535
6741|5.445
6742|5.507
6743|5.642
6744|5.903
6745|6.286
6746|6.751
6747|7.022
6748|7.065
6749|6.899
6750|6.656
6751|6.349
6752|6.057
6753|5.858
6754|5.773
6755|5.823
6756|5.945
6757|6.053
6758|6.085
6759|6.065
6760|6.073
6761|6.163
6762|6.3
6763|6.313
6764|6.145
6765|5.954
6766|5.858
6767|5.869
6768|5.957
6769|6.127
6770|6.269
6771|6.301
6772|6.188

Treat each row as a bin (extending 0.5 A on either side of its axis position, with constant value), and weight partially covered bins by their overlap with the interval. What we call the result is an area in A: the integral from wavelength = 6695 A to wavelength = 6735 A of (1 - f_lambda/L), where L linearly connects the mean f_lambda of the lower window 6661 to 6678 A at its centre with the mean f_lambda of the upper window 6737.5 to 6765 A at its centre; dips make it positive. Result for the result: -4.0 A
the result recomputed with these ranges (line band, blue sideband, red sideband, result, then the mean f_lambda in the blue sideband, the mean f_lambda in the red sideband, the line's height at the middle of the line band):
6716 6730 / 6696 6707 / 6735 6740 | -2.5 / 6.39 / 5.75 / 6.01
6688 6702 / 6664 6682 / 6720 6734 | -0.4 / 5.94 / 7.05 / 6.4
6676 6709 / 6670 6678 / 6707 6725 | -0.7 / 6.01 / 6.47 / 6.21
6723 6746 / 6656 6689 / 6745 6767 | -0.9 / 6.07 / 6.24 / 6.2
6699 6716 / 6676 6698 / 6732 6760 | 0.5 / 6.4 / 6.12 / 6.31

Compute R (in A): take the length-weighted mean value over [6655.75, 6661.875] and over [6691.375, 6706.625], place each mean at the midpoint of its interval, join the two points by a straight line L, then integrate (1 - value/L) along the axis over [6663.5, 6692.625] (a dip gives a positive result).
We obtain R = 1.19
